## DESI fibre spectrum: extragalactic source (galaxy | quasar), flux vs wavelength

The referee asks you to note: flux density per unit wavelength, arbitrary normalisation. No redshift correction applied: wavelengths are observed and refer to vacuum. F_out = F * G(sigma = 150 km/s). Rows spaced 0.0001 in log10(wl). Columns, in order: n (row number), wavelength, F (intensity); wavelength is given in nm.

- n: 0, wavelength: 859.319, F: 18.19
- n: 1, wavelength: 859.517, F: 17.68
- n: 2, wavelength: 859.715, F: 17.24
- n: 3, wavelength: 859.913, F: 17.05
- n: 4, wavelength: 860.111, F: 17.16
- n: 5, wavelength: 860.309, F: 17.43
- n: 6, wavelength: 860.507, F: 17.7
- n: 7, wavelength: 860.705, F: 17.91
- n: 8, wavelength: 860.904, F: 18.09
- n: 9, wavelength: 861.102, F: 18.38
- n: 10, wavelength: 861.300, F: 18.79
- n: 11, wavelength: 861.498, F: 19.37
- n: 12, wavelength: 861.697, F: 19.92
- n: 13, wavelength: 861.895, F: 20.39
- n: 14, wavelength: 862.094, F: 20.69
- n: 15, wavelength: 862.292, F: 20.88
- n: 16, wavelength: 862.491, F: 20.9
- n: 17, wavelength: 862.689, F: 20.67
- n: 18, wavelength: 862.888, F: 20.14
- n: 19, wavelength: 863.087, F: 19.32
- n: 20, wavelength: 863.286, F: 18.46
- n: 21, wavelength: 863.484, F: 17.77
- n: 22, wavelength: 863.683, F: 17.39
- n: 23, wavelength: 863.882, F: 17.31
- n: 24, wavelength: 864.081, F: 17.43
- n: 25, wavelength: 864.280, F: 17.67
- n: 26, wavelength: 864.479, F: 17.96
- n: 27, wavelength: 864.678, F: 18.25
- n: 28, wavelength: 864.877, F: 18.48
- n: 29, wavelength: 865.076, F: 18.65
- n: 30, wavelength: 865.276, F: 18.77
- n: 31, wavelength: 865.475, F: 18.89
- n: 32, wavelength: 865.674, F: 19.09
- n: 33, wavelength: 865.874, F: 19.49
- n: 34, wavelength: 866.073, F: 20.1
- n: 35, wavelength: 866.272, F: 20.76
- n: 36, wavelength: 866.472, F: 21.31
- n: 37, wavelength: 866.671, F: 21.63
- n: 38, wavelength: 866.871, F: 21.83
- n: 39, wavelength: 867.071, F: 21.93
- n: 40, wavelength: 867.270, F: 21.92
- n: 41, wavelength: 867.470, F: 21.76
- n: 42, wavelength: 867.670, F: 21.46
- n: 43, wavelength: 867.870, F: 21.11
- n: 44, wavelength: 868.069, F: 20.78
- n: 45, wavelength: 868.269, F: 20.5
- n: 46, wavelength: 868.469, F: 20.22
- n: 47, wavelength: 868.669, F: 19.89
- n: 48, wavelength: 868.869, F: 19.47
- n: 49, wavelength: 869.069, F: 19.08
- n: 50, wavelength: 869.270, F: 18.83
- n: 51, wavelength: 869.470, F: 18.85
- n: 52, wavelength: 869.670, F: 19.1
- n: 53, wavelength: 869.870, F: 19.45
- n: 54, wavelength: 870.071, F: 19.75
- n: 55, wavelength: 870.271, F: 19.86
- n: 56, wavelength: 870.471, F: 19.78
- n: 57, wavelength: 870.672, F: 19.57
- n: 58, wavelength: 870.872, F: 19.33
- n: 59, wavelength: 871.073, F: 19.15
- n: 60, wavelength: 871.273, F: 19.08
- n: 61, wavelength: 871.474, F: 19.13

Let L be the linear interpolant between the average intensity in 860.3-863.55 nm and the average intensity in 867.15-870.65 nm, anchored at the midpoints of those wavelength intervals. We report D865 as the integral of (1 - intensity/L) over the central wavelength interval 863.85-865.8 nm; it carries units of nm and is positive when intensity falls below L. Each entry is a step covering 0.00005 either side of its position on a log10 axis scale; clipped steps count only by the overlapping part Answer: 0.13 nm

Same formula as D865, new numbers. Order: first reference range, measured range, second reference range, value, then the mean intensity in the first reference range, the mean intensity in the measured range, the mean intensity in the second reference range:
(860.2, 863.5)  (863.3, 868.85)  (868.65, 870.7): -0.10 nm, 19.3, 19.7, 19.4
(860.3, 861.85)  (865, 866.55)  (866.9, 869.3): 0.03 nm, 18.6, 19.6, 20.7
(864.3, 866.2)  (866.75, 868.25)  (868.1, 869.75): -0.17 nm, 18.8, 21.5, 19.5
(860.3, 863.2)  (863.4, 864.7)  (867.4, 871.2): 0.13 nm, 19.4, 17.6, 19.9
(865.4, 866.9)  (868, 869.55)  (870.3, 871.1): 0.01 nm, 20.3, 19.7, 19.5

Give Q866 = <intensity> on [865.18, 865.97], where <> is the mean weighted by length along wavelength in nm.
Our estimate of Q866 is 19.1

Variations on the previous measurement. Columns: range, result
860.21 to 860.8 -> 17.7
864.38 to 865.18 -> 18.3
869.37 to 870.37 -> 19.4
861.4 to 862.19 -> 20.1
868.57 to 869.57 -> 19.2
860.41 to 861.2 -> 18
